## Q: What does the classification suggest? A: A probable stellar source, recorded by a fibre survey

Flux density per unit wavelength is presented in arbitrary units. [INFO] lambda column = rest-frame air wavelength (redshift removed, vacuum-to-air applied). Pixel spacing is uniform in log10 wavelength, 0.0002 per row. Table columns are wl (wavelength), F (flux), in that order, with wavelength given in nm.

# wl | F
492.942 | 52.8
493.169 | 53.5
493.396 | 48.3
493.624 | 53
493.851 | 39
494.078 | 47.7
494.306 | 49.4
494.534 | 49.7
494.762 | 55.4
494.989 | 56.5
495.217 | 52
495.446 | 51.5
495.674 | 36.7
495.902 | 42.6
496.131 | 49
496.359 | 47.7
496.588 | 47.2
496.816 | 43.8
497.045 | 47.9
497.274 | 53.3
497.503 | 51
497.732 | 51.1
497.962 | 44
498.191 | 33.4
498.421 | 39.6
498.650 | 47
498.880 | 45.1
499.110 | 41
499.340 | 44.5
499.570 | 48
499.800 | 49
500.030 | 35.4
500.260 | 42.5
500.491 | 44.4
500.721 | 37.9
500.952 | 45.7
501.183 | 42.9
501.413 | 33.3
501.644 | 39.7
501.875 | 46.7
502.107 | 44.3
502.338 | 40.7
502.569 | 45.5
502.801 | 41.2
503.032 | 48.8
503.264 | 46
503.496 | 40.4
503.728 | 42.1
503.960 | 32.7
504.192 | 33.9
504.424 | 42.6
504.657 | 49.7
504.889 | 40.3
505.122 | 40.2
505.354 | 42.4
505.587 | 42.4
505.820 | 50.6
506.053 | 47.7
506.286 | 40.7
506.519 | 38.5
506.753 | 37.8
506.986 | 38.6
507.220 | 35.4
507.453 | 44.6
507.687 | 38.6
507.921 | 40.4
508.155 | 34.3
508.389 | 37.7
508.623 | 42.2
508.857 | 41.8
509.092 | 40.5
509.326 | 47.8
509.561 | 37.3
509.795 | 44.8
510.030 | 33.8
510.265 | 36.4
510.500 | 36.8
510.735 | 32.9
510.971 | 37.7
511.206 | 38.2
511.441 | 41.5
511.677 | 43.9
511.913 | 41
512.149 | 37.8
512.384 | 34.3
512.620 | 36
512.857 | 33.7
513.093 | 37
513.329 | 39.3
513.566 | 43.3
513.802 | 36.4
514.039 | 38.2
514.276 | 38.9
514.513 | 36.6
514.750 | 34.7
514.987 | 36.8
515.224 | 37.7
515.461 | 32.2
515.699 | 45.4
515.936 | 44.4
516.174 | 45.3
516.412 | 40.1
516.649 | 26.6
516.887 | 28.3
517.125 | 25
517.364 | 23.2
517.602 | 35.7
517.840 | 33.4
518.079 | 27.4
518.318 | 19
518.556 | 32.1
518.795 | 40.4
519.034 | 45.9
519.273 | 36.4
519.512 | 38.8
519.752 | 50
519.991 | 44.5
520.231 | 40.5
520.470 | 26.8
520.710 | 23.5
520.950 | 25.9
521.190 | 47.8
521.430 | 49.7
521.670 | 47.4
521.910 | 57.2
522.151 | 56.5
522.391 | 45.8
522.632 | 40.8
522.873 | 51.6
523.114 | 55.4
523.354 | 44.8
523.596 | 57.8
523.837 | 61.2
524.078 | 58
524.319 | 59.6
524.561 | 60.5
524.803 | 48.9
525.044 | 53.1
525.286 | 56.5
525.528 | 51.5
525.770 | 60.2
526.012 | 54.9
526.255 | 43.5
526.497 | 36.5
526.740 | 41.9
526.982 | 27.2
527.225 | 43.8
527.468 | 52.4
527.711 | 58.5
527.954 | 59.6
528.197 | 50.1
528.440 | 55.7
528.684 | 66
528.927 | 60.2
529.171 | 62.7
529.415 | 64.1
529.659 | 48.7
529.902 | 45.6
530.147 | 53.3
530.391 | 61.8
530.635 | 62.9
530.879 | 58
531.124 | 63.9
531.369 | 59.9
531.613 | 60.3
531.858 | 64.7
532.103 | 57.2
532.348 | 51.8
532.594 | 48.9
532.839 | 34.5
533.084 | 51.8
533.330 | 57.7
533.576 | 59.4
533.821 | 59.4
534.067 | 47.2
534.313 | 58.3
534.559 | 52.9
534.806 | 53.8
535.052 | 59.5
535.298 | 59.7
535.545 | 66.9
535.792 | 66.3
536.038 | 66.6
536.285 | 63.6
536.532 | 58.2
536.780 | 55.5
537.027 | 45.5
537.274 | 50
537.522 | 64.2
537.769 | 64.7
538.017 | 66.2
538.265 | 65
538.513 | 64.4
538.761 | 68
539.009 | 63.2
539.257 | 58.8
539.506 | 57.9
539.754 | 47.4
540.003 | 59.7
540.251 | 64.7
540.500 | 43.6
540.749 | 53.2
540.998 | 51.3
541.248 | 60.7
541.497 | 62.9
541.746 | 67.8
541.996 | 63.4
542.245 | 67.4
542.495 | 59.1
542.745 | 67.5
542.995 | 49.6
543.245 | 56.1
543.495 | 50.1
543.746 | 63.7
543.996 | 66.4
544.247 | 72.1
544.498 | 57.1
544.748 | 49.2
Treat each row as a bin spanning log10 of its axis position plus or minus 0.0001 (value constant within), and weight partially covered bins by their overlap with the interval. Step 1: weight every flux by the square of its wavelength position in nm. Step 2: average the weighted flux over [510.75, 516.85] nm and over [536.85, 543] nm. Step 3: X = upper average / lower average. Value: 1.73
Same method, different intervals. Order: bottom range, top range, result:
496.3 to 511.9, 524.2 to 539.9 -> 1.49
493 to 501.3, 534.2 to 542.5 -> 1.51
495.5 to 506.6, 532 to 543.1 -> 1.54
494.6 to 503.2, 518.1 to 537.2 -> 1.28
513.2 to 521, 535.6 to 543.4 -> 1.83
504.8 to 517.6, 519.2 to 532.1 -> 1.41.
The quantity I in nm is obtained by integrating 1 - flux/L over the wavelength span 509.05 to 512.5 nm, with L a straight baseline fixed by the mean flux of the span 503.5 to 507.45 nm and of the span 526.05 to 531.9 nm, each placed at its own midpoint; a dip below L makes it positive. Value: 0.40 nm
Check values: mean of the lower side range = 41.1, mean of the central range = 39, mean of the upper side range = 54.1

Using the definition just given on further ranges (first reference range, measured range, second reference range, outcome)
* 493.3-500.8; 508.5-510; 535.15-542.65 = 0.251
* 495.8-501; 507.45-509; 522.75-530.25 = 0.262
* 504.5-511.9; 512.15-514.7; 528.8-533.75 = 0.393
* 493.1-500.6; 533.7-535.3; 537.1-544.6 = 0.073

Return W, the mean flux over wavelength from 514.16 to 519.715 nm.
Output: 35.2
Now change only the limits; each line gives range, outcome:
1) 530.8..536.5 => 57.5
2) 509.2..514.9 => 38.3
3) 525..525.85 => 55.3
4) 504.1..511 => 40.3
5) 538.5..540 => 59.6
